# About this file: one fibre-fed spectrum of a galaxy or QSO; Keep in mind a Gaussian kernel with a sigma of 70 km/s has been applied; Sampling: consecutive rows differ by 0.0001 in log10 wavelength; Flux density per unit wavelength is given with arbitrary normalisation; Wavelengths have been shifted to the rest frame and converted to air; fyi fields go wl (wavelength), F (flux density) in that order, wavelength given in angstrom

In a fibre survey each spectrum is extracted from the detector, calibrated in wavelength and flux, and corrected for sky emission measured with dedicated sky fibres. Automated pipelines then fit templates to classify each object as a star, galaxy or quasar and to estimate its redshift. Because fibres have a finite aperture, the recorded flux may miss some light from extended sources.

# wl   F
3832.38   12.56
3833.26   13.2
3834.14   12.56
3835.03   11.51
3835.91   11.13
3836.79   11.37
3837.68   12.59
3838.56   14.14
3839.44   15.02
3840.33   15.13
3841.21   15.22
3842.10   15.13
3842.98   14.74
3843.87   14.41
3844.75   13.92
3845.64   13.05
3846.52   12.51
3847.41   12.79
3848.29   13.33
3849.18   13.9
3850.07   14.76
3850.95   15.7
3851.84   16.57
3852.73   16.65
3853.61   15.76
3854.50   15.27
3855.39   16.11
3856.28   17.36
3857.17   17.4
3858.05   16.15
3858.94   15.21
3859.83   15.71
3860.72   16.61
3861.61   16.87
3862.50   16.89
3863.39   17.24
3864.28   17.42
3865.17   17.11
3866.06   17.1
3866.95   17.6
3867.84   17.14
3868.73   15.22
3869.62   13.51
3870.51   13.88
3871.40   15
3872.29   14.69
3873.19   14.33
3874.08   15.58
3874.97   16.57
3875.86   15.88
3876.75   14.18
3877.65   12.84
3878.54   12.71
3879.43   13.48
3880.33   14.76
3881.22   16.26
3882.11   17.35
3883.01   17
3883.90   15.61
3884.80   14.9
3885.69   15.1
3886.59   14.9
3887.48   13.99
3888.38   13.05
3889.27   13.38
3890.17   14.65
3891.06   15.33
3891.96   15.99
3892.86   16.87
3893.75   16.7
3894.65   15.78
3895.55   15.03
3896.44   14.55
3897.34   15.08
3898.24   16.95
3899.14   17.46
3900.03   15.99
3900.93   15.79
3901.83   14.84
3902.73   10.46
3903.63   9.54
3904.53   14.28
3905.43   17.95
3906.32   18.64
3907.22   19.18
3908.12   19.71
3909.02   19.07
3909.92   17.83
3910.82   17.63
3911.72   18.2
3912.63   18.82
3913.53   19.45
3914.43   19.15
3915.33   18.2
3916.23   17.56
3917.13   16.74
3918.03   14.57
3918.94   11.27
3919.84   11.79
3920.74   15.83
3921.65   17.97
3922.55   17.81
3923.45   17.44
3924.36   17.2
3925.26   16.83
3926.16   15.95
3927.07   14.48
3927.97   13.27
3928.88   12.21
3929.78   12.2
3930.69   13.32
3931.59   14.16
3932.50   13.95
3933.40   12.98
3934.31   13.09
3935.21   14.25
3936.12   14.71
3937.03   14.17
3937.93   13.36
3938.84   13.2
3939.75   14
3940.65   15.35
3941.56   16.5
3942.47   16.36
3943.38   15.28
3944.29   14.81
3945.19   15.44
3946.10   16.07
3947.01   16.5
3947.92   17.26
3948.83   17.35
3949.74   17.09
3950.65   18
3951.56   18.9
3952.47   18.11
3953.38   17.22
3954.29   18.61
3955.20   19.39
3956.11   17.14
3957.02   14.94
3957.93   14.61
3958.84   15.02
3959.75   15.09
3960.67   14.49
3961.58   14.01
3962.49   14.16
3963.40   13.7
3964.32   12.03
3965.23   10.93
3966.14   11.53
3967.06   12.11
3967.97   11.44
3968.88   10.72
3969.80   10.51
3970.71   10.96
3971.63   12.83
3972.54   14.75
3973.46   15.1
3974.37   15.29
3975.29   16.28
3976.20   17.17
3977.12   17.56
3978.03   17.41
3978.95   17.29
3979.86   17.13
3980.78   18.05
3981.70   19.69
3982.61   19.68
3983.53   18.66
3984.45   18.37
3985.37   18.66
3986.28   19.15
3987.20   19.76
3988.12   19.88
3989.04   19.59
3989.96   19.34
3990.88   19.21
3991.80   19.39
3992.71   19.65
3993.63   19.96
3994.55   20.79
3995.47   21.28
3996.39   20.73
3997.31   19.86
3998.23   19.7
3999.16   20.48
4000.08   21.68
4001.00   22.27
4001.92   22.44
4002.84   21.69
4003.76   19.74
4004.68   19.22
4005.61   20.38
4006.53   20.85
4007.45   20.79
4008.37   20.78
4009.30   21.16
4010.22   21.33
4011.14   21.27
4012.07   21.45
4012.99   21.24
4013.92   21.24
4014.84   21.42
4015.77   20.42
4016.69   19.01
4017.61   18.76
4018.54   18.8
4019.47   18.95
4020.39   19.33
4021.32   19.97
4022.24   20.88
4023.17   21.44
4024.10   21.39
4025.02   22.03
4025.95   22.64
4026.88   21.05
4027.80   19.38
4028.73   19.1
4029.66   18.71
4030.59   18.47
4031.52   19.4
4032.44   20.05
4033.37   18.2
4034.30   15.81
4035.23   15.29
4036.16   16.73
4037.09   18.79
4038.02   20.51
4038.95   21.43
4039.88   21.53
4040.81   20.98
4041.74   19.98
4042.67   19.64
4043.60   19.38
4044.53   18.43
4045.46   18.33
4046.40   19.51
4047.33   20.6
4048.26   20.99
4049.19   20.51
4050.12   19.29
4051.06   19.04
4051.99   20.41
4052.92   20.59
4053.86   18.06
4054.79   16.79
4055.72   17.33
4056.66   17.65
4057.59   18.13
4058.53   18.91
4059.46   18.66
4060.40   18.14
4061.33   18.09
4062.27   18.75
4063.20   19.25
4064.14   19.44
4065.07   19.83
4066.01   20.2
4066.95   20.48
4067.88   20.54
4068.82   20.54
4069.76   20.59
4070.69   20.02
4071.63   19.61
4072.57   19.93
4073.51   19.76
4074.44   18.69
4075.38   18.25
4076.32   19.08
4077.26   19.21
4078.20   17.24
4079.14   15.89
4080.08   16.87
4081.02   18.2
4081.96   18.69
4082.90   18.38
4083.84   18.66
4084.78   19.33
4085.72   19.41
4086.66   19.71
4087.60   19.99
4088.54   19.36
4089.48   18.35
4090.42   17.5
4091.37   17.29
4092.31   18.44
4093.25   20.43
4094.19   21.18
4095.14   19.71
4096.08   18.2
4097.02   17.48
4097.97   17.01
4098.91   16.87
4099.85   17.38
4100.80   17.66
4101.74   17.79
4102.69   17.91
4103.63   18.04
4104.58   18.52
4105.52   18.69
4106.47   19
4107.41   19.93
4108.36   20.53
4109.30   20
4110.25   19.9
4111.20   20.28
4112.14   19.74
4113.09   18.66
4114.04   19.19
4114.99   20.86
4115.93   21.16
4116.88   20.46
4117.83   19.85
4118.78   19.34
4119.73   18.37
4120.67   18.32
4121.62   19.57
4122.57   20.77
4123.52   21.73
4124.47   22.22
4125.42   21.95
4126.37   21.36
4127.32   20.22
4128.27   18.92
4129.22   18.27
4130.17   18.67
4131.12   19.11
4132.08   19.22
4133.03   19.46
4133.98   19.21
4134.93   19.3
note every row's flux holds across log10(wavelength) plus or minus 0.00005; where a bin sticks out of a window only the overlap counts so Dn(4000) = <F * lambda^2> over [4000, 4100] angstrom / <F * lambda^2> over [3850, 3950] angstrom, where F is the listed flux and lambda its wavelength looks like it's 1.34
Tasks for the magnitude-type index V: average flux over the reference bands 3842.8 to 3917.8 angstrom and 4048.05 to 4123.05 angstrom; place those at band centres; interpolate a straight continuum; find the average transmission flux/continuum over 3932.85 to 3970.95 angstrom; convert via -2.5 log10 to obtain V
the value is 0.14 mag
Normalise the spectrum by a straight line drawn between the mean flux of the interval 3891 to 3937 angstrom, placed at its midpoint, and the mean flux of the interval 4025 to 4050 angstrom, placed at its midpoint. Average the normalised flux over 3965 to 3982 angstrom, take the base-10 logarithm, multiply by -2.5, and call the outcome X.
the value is 0.20 mag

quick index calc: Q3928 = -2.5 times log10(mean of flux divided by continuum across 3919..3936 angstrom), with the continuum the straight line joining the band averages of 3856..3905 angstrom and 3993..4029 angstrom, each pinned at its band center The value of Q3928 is 0.18 mag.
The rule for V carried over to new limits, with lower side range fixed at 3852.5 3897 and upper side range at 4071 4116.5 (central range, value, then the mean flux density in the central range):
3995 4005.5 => -0.19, 20.8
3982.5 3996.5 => -0.14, 19.6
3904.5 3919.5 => -0.10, 17.6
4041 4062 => -0.05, 19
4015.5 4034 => -0.12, 19.9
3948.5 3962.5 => 0.01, 16.6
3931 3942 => 0.17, 14.1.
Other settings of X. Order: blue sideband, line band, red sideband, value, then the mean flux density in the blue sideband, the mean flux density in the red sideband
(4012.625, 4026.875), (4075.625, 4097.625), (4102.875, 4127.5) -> 0.08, 20.5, 19.9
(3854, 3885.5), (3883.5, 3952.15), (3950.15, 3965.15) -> 0.01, 15.7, 15.8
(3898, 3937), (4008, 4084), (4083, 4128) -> -0.07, 15.8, 19.3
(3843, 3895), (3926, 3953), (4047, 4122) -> 0.10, 15.3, 19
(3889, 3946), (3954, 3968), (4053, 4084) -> 0.15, 15.6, 18.8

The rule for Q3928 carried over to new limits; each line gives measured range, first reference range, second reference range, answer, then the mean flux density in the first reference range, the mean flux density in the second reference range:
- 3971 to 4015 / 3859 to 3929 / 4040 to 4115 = -0.11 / 15.8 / 19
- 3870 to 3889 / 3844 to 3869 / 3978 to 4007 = 0.11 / 15.8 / 19.8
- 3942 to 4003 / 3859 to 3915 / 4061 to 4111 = 0.01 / 15.9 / 18.9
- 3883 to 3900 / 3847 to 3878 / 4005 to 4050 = 0.07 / 15.7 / 20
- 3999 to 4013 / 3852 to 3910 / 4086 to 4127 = -0.19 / 15.7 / 19.3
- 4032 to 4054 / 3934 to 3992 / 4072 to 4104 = -0.11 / 15.9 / 18.5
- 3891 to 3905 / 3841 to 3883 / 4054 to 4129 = 0.07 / 15.4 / 19.1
